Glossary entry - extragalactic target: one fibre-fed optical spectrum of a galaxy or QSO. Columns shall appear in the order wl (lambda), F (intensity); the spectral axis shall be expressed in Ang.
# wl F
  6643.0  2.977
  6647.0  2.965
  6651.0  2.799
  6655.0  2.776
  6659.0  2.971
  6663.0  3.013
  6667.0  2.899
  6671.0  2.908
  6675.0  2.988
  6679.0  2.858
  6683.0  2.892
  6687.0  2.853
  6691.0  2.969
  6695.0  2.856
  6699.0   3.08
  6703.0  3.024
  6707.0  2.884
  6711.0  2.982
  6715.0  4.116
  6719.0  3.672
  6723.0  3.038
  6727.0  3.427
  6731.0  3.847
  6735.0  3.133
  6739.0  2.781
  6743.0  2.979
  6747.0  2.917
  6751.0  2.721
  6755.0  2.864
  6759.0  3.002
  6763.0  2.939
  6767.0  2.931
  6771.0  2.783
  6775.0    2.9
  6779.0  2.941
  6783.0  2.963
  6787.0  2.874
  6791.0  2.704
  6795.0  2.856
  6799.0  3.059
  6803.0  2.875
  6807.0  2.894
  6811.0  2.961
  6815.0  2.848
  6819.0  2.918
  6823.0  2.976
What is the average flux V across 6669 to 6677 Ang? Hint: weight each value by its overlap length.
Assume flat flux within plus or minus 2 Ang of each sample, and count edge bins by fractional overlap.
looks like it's 2.95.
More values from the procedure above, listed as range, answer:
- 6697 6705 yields 3.05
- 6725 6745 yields 3.23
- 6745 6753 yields 2.82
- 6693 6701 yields 2.97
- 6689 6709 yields 2.96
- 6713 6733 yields 3.62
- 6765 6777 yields 2.87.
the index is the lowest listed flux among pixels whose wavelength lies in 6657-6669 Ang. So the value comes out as 2.899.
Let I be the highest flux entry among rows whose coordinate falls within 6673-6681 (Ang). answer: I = 2.988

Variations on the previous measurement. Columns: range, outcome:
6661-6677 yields 3.013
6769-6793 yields 2.963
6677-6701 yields 3.08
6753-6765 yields 3.002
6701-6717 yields 4.116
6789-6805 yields 3.059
